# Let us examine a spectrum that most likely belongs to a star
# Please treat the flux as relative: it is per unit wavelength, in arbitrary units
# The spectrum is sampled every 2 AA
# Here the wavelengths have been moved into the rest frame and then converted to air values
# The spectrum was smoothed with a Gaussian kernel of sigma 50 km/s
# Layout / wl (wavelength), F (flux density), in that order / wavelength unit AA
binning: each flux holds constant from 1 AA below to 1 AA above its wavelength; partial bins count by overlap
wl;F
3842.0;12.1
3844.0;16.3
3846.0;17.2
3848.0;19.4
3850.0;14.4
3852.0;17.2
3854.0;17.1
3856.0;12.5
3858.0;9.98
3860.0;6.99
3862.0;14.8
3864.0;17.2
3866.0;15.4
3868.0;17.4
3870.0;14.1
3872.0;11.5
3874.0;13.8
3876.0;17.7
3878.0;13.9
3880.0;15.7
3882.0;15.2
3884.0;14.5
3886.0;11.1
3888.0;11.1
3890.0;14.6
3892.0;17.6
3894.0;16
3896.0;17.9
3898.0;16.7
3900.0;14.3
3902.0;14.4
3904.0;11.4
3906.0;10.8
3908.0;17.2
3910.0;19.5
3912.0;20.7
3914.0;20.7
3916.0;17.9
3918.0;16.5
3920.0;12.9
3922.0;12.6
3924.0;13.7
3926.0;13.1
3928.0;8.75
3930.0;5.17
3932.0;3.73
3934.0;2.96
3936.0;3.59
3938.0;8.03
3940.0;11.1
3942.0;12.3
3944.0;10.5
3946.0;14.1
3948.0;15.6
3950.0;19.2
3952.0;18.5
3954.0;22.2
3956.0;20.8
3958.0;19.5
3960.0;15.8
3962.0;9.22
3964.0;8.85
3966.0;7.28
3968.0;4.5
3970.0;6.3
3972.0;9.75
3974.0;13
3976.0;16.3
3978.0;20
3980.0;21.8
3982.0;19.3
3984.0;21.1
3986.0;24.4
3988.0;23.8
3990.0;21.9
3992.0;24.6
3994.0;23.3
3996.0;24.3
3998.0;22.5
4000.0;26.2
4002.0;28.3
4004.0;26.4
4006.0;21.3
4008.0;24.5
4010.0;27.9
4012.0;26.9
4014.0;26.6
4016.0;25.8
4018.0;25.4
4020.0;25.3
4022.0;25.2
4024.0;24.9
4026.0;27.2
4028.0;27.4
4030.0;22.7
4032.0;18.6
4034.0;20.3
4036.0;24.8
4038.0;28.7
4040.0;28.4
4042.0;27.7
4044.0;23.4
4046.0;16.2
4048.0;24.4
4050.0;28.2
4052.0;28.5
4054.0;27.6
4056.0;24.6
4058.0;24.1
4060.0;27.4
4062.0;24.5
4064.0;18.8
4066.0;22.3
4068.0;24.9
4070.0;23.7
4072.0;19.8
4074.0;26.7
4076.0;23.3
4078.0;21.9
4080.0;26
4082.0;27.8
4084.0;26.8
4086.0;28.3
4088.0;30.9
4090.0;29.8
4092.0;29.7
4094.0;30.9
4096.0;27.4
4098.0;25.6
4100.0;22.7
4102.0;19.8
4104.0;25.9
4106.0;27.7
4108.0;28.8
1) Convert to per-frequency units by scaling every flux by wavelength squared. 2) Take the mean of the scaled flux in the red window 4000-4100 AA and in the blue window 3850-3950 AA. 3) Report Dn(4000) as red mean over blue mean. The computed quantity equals 2.0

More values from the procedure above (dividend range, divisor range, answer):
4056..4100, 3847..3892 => 1.98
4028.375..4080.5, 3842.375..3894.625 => 1.81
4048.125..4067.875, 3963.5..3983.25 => 2.02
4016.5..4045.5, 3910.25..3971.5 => 2.07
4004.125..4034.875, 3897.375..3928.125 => 1.71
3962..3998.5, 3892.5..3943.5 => 1.37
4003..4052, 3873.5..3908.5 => 1.83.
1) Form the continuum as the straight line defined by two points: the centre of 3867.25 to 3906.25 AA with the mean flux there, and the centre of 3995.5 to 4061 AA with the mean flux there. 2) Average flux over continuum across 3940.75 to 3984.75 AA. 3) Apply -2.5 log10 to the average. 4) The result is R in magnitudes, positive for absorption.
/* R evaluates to 0.34 mag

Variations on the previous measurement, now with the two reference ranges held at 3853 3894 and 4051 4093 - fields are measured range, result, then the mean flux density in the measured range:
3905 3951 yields 0.33 mag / 12.6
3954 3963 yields 0.12 mag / 17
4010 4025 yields -0.15 mag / 25.9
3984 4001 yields -0.13 mag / 23.7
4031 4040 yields -0.01 mag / 23.7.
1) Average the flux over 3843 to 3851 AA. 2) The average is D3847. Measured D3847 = 16.8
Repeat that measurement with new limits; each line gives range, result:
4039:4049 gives 24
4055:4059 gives 24.4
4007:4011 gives 26.2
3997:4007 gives 24.9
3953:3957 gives 21.5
